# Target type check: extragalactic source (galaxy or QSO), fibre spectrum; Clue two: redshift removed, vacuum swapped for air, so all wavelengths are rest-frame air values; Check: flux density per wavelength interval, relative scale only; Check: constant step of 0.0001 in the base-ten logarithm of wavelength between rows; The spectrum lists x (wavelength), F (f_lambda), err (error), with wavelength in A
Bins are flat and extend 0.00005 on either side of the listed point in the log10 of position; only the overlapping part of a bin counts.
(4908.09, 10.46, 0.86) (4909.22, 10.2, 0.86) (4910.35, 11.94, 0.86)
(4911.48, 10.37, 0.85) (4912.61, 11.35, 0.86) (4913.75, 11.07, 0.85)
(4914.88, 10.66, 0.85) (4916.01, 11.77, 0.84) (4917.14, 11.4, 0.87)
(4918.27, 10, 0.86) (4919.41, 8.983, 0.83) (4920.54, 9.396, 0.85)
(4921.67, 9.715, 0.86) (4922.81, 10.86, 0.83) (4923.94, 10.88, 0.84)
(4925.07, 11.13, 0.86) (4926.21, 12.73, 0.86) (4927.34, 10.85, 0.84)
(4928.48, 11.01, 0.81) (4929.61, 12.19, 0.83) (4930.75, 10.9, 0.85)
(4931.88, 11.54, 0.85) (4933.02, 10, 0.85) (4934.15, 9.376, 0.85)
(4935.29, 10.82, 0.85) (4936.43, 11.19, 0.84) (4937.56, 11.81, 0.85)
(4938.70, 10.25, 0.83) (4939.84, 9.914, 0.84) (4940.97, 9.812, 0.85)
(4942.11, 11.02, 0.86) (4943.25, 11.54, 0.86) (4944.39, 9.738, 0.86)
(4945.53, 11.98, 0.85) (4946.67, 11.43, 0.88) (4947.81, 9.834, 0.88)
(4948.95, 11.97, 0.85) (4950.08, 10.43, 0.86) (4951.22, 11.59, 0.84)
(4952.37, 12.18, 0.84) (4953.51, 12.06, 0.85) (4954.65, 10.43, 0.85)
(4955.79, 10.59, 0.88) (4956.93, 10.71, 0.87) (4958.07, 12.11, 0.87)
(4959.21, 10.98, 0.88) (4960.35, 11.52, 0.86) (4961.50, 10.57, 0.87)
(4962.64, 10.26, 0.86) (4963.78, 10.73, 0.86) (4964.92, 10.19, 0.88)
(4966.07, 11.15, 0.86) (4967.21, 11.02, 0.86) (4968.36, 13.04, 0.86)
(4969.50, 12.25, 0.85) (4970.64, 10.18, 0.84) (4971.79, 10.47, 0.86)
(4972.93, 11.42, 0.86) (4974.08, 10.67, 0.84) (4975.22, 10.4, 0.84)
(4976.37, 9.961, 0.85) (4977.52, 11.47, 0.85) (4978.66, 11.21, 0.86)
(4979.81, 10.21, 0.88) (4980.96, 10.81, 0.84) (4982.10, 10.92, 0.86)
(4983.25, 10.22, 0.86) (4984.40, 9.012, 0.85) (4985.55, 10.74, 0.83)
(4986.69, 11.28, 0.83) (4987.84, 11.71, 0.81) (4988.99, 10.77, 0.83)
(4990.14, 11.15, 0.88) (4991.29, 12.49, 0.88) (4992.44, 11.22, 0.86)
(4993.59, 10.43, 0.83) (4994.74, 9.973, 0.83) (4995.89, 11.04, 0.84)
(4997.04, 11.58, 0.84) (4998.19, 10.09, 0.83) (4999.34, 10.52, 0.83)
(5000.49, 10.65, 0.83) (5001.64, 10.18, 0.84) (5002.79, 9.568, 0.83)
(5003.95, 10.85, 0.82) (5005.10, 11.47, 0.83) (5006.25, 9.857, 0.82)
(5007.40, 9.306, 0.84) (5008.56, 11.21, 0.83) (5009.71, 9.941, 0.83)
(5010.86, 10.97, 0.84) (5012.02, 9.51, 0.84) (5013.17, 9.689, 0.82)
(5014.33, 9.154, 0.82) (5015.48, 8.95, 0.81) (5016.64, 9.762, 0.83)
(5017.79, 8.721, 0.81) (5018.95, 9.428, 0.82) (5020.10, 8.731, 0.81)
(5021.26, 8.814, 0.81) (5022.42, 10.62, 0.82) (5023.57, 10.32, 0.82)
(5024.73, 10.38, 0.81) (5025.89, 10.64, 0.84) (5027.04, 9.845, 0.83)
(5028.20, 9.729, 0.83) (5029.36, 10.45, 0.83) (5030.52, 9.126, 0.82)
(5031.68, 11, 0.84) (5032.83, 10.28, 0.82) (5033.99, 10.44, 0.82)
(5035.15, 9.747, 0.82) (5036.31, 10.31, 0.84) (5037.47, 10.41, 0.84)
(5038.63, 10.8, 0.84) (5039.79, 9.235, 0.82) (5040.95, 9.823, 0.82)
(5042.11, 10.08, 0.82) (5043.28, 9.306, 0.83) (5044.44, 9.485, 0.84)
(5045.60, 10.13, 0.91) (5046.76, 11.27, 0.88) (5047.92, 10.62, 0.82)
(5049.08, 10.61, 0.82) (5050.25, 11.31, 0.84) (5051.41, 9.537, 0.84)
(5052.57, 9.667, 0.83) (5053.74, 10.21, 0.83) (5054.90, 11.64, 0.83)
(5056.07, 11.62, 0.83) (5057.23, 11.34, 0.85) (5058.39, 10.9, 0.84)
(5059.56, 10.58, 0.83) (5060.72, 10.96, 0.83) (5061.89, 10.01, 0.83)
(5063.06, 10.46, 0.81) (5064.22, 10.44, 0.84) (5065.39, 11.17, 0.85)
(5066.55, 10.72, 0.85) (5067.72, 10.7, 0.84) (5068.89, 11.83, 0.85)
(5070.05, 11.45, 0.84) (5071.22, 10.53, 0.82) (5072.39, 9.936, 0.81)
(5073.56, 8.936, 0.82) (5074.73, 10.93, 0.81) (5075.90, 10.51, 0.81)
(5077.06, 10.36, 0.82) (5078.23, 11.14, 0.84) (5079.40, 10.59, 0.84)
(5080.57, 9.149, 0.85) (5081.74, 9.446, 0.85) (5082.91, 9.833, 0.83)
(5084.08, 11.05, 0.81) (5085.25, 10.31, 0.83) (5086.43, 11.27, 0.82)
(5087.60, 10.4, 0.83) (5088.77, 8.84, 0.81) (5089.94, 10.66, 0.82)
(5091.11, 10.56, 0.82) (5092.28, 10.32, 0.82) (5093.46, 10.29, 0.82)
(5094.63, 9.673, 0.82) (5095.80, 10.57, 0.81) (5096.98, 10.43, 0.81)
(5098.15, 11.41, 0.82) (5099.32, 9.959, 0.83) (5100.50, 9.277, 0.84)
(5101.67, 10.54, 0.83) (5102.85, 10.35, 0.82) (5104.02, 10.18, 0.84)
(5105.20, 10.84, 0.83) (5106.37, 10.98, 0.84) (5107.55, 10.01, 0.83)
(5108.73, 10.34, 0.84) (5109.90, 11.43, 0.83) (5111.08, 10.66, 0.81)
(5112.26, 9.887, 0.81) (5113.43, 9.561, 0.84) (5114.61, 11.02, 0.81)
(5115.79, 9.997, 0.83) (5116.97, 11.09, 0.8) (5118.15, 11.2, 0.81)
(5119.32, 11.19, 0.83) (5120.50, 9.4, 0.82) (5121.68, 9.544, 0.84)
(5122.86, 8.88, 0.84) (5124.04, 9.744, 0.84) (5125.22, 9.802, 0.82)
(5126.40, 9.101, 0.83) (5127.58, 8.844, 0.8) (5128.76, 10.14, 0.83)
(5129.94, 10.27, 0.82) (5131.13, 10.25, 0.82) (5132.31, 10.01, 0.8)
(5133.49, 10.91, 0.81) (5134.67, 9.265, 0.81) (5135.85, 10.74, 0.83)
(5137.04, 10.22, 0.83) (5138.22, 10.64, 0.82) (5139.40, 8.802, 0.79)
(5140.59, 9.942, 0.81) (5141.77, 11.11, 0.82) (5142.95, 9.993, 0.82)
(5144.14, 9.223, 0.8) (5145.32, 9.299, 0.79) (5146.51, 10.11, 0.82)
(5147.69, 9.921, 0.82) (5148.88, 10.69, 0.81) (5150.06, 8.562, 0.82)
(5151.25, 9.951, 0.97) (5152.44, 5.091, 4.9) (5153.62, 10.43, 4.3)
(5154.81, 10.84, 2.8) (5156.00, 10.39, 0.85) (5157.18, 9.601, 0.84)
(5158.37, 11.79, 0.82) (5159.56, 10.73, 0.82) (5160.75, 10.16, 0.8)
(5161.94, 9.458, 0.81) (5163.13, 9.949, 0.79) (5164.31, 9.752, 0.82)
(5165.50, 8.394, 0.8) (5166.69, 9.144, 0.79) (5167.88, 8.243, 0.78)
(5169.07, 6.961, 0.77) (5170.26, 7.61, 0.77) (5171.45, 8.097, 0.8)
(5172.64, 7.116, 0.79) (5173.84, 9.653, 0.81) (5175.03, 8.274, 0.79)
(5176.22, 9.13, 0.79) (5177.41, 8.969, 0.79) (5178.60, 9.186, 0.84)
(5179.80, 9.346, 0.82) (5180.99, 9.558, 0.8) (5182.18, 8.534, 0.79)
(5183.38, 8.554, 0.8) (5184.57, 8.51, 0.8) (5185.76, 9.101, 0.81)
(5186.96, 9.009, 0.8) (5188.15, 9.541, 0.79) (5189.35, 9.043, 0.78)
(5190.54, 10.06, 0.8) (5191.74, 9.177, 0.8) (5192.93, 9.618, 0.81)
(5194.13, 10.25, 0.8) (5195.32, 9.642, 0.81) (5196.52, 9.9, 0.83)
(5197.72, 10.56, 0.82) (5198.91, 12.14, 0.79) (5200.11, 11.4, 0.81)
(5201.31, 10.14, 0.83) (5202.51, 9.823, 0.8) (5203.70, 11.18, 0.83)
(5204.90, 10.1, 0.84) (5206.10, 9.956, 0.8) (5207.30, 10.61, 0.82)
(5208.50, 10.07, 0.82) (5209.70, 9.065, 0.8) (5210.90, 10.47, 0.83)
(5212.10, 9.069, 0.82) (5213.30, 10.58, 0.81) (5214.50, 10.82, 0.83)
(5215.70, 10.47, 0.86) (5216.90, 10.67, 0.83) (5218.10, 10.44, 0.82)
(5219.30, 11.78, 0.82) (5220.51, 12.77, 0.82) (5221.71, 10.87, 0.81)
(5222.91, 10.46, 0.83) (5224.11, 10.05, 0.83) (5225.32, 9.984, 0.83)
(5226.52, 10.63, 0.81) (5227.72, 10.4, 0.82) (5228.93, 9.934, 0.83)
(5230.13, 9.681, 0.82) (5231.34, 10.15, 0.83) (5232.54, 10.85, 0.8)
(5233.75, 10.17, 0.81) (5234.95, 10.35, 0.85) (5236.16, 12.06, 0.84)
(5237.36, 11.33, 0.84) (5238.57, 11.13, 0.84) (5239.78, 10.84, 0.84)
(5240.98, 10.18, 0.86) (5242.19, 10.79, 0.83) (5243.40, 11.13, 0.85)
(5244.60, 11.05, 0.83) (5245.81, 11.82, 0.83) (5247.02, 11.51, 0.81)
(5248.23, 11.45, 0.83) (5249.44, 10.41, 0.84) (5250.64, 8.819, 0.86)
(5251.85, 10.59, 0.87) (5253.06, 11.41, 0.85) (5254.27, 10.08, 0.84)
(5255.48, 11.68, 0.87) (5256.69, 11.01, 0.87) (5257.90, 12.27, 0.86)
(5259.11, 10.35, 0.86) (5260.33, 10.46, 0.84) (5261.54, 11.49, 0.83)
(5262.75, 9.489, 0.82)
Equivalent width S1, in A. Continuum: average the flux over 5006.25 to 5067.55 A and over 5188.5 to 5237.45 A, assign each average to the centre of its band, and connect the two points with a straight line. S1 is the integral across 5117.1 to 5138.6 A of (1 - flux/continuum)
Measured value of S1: 0.6 A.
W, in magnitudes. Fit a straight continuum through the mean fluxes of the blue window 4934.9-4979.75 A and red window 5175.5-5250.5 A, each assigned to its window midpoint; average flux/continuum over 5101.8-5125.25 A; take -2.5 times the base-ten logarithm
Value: 0.02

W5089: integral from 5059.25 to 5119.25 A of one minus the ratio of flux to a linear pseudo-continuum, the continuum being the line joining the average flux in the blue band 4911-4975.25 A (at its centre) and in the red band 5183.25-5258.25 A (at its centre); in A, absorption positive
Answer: 1.2 A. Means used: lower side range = 10.9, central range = 10.5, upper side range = 10.4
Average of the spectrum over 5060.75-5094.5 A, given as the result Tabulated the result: 10.4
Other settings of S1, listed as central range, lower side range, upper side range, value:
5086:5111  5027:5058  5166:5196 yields -1.70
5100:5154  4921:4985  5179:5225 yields 1.82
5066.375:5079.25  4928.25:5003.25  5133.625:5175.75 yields -0.72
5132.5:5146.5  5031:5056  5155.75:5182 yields -0.90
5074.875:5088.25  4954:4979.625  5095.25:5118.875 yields 0.25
